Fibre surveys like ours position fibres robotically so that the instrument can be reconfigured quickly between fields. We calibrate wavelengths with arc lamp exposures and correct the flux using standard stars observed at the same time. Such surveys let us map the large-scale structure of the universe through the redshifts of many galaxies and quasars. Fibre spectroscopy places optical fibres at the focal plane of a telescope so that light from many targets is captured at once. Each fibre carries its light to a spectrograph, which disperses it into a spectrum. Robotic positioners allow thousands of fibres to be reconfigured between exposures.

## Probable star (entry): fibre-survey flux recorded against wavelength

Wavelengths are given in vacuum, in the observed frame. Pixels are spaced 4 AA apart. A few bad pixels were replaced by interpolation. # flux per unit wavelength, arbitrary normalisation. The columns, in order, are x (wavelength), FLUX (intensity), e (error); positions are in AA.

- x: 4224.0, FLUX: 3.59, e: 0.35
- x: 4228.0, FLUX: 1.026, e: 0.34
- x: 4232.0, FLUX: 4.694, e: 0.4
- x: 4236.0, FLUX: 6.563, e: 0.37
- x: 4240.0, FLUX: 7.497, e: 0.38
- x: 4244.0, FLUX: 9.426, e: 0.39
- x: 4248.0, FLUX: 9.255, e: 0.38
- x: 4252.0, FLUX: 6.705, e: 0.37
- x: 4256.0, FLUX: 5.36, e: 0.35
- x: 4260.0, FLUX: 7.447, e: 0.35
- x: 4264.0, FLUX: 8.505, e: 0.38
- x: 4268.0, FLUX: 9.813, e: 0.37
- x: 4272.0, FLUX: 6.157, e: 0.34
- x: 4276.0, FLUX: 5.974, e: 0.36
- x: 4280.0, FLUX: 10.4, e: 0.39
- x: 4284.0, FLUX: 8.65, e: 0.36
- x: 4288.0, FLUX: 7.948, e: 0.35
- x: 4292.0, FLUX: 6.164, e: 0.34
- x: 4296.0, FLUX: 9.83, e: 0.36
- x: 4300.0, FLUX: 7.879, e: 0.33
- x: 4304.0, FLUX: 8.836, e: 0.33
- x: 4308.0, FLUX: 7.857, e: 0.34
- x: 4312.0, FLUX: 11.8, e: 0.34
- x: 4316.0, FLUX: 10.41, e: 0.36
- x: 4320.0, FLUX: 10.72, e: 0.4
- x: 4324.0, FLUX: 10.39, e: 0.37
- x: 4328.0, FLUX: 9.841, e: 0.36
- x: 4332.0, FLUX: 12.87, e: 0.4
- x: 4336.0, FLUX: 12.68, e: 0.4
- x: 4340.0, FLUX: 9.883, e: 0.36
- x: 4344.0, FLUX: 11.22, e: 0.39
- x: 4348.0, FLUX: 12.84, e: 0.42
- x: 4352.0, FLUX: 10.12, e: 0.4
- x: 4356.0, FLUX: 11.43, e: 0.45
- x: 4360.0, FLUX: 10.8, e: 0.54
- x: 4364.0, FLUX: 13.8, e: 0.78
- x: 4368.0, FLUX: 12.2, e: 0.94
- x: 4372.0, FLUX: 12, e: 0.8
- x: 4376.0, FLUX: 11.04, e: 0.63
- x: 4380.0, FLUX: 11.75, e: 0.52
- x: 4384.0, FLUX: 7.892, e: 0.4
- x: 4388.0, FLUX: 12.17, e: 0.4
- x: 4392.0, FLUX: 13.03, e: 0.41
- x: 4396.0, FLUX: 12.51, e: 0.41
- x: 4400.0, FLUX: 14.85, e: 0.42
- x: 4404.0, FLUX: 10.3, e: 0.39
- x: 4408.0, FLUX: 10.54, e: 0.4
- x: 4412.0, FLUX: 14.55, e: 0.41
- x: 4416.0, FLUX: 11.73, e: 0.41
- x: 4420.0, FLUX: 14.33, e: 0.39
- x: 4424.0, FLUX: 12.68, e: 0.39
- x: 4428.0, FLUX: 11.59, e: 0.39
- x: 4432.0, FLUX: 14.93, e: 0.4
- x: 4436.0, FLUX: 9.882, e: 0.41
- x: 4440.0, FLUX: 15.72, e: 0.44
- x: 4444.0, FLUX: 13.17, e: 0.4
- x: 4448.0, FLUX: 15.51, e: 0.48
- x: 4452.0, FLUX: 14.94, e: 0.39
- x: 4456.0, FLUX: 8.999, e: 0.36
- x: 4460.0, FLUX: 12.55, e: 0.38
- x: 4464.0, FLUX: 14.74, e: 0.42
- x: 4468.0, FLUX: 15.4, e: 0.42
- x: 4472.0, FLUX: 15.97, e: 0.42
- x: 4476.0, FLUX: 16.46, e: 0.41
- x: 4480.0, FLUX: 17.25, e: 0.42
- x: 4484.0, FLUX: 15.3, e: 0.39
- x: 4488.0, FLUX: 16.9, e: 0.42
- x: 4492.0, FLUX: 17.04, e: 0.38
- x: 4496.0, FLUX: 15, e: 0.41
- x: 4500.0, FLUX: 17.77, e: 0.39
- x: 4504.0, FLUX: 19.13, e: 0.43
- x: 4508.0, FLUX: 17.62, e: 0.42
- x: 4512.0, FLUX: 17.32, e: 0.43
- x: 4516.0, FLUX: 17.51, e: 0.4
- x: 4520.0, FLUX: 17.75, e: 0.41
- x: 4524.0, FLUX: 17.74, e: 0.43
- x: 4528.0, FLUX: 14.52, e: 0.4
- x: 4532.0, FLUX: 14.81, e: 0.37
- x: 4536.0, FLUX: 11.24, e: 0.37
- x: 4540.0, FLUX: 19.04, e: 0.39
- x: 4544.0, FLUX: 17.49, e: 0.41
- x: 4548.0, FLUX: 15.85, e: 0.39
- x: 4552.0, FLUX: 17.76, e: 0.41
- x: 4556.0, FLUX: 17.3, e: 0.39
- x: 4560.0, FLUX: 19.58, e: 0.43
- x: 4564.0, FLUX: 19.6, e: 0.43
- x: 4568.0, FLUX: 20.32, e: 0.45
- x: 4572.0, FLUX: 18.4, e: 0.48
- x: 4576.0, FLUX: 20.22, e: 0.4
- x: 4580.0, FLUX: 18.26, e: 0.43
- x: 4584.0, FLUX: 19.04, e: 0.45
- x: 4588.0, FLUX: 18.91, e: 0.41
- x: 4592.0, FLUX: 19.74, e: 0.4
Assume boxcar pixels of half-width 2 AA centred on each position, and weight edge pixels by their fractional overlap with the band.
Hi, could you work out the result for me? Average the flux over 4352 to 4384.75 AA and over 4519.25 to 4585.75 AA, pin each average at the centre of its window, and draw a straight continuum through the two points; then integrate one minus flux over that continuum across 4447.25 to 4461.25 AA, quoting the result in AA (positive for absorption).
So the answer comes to 1.4 AA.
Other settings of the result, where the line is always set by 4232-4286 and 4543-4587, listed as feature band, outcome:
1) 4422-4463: 3.4 AA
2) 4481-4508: -1.4 AA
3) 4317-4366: -3.4 AA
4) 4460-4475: 0.0 AA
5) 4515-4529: 0.0 AA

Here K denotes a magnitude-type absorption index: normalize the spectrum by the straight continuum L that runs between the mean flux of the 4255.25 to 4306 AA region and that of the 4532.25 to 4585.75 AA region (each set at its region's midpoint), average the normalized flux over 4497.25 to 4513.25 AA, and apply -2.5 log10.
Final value -0.12 mag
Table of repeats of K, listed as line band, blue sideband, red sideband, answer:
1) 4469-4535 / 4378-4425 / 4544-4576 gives -0.04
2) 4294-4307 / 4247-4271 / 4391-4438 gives 0.03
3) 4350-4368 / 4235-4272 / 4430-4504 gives -0.02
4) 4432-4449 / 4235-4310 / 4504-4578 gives 0.02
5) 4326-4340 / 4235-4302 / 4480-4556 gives -0.14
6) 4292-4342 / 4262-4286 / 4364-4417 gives -0.05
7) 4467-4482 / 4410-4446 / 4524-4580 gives -0.11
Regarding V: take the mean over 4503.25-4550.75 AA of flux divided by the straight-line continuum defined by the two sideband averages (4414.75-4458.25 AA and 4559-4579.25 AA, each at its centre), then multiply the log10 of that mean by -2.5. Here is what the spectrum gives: 0.05 mag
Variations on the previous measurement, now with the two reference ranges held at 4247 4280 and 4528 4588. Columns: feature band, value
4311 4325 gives -0.15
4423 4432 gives 0.04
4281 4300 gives 0.03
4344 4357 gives -0.09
